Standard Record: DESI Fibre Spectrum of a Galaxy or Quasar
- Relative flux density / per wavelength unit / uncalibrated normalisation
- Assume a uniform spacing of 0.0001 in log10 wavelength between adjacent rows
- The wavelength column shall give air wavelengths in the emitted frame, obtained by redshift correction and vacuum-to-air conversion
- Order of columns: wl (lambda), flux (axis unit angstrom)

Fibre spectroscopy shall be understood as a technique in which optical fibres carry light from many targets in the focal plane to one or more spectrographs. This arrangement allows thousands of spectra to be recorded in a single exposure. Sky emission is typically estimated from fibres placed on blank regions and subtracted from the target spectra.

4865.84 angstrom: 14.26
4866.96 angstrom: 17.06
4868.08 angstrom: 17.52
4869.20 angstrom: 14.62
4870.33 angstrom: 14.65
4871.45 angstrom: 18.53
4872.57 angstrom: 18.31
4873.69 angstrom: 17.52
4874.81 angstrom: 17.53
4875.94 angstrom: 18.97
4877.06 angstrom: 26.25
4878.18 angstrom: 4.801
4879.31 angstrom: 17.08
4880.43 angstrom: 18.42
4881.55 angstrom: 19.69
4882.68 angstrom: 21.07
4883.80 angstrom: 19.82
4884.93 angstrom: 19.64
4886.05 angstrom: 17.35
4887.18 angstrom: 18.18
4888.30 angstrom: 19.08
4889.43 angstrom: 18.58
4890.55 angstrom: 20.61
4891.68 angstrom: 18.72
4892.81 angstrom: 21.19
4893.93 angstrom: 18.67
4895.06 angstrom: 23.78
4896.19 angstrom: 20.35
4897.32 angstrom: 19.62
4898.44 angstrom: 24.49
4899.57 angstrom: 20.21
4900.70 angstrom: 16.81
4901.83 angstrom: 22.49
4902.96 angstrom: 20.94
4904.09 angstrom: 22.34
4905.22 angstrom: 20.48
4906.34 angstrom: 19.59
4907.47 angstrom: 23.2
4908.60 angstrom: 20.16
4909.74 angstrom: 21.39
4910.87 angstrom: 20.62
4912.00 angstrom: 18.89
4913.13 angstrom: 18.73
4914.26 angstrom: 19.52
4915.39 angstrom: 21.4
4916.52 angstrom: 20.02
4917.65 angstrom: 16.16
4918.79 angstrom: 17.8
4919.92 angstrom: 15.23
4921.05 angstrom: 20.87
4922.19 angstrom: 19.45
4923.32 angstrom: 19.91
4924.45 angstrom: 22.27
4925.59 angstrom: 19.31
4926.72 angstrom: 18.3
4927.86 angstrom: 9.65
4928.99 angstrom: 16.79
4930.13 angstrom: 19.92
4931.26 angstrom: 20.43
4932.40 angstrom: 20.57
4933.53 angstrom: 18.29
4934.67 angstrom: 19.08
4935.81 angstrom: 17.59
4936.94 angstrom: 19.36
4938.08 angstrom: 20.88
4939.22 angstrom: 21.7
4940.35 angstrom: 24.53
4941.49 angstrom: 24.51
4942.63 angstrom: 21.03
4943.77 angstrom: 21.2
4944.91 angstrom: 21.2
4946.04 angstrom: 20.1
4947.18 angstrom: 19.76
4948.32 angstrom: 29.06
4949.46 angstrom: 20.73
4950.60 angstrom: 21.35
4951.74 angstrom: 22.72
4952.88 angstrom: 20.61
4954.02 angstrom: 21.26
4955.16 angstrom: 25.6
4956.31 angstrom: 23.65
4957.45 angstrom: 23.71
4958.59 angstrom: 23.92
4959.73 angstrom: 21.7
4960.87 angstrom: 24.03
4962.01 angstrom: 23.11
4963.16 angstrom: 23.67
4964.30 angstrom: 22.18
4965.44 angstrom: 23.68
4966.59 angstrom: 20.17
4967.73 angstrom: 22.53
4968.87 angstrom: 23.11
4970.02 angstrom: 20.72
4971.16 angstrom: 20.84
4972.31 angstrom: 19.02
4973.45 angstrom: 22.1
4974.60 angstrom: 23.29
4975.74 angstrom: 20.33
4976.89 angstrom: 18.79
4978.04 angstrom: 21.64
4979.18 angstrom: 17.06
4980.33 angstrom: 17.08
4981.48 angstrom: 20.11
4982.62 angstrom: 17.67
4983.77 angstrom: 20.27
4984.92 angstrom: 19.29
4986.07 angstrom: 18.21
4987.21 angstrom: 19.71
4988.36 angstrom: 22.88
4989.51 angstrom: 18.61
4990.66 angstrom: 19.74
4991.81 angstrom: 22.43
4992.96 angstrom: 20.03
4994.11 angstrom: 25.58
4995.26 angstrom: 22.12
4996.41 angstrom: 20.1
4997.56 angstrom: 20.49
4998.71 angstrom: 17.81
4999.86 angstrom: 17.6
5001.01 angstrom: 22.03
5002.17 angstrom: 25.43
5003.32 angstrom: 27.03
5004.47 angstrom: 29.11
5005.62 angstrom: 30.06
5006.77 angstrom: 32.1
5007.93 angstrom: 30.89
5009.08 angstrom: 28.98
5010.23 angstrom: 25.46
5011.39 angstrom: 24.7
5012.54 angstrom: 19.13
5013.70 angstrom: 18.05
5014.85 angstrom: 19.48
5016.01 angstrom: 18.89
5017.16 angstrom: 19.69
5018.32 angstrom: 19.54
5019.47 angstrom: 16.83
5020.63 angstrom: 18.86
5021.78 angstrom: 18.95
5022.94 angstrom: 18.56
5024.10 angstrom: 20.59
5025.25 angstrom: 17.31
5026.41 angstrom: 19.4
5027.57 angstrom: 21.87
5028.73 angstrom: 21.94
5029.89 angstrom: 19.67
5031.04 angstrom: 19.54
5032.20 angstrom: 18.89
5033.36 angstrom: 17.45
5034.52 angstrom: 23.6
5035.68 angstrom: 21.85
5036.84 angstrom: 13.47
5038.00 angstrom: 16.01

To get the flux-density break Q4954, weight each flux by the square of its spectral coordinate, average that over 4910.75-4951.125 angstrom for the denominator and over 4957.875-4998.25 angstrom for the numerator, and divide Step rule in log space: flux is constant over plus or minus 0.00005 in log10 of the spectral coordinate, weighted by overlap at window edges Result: 1.08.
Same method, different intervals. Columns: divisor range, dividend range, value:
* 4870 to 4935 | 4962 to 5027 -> 1.16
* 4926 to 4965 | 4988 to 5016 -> 1.12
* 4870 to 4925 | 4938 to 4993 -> 1.13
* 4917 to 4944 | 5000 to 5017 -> 1.32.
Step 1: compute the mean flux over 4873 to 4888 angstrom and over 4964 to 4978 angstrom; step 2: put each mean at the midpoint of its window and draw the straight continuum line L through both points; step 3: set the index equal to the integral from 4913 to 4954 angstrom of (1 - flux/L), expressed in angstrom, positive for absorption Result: 0.1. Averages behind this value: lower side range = 18.2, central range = 20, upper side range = 21.4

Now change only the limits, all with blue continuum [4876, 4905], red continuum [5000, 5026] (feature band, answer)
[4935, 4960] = -1.2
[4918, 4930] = 1.4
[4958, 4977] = -0.4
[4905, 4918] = 0.0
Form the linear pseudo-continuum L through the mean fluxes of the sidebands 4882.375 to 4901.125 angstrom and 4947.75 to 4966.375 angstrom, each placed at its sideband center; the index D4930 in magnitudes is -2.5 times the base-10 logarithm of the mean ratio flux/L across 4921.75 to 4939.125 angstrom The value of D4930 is 0.16 mag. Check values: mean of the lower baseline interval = 19.9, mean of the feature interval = 18.9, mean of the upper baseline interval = 23.1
